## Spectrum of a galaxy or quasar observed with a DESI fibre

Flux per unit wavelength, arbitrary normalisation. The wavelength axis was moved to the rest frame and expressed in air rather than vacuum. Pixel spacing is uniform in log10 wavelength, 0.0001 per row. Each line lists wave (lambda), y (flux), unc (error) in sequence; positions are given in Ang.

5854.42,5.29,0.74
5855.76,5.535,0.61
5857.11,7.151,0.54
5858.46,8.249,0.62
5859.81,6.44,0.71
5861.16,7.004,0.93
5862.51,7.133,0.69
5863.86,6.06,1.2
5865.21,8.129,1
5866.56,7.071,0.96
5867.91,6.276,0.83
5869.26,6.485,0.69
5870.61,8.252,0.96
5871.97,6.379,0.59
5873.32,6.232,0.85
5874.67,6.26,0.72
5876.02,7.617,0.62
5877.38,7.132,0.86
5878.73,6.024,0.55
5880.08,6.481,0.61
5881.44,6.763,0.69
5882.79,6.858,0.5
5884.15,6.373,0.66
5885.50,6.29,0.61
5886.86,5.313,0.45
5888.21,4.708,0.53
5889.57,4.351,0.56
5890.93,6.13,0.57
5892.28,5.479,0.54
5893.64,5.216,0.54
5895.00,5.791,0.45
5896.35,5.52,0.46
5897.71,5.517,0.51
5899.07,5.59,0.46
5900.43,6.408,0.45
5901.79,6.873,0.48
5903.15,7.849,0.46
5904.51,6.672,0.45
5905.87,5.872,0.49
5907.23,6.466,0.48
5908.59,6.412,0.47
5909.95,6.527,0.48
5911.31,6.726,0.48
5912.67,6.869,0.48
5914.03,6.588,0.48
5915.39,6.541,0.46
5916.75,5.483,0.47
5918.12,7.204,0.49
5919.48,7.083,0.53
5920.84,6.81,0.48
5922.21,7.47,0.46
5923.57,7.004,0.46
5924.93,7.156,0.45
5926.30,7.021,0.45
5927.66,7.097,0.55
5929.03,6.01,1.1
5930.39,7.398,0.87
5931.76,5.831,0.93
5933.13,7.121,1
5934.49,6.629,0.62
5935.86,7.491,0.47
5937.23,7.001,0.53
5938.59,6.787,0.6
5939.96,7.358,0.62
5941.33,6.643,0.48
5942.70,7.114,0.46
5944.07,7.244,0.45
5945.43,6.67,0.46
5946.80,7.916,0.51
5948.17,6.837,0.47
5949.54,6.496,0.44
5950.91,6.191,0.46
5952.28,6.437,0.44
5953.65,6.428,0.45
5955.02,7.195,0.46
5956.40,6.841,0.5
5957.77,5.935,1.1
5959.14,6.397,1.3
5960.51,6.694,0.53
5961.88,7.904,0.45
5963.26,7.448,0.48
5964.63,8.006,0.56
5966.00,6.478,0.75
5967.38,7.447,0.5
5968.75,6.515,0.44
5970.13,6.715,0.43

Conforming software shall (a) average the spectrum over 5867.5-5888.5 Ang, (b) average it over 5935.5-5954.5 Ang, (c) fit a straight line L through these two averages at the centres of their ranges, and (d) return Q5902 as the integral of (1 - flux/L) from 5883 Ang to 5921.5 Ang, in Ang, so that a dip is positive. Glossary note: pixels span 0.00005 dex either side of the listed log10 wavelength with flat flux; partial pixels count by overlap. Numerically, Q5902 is 2.7 Ang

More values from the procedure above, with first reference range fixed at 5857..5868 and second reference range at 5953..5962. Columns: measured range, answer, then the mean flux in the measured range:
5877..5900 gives 3.8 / 5.84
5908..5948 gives -0.3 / 6.87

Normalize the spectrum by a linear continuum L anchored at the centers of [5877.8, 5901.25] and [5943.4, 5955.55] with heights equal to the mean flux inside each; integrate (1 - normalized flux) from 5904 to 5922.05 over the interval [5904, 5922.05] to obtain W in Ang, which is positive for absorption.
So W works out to -1.0 Ang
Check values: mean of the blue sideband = 5.83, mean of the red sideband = 6.82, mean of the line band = 6.58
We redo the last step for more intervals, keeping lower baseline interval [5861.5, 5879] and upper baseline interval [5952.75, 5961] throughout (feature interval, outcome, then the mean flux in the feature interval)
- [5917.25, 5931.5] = -0.6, 6.97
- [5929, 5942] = -0.4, 6.87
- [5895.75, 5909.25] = 0.9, 6.32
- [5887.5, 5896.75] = 2.0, 5.31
